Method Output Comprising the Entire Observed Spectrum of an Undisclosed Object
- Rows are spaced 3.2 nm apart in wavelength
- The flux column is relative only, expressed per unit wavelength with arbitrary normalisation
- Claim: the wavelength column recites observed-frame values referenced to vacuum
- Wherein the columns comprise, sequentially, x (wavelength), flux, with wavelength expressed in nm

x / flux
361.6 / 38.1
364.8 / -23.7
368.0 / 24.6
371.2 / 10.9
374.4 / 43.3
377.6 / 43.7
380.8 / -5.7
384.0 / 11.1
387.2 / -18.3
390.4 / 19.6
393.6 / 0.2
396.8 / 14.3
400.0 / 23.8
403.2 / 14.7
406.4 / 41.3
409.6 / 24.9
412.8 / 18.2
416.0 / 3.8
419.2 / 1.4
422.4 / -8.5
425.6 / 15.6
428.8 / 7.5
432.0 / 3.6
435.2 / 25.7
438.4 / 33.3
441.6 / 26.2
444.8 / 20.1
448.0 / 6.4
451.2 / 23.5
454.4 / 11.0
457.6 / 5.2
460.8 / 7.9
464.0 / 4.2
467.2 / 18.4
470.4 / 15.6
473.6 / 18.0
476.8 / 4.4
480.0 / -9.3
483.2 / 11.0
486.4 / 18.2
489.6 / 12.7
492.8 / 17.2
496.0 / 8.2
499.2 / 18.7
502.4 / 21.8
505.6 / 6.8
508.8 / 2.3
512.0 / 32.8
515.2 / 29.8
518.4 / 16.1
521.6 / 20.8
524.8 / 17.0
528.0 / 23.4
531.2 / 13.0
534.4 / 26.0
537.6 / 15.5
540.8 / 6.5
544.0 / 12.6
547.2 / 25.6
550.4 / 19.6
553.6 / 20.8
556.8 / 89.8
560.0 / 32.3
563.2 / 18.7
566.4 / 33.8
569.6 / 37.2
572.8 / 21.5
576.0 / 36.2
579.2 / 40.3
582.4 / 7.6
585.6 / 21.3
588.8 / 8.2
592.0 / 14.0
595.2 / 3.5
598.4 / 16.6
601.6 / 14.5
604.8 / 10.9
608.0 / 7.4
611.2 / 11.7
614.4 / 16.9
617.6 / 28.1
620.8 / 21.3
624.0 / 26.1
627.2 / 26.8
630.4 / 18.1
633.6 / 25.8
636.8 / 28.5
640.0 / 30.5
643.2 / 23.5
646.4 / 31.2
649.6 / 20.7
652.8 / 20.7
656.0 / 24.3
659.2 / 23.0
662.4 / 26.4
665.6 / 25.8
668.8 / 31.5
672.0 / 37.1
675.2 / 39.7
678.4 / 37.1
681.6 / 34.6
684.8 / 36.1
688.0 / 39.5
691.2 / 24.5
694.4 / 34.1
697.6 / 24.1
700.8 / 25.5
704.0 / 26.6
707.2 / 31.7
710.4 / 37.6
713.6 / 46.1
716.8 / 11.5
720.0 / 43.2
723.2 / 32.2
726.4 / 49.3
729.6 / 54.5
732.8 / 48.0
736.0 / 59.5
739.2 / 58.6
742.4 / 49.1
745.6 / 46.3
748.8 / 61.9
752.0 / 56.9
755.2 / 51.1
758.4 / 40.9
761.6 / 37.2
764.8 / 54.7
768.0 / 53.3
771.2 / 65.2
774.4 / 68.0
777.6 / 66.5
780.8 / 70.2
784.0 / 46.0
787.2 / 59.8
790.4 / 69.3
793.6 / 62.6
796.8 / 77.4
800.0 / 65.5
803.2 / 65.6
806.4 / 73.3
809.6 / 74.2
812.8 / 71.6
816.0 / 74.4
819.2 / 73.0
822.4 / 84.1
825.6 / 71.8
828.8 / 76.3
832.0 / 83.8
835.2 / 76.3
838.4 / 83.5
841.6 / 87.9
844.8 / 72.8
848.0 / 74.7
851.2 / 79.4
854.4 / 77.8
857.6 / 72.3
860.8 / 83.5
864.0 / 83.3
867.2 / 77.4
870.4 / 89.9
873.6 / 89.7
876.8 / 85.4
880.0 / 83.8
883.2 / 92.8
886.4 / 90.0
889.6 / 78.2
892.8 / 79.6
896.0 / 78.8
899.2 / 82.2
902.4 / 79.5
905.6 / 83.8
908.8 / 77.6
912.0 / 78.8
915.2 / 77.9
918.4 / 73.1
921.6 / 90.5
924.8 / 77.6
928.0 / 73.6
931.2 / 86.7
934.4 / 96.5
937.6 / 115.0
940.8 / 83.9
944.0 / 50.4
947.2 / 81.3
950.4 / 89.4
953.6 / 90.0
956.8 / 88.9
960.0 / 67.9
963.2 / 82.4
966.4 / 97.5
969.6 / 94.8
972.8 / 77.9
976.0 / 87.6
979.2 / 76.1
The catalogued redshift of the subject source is 0.82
